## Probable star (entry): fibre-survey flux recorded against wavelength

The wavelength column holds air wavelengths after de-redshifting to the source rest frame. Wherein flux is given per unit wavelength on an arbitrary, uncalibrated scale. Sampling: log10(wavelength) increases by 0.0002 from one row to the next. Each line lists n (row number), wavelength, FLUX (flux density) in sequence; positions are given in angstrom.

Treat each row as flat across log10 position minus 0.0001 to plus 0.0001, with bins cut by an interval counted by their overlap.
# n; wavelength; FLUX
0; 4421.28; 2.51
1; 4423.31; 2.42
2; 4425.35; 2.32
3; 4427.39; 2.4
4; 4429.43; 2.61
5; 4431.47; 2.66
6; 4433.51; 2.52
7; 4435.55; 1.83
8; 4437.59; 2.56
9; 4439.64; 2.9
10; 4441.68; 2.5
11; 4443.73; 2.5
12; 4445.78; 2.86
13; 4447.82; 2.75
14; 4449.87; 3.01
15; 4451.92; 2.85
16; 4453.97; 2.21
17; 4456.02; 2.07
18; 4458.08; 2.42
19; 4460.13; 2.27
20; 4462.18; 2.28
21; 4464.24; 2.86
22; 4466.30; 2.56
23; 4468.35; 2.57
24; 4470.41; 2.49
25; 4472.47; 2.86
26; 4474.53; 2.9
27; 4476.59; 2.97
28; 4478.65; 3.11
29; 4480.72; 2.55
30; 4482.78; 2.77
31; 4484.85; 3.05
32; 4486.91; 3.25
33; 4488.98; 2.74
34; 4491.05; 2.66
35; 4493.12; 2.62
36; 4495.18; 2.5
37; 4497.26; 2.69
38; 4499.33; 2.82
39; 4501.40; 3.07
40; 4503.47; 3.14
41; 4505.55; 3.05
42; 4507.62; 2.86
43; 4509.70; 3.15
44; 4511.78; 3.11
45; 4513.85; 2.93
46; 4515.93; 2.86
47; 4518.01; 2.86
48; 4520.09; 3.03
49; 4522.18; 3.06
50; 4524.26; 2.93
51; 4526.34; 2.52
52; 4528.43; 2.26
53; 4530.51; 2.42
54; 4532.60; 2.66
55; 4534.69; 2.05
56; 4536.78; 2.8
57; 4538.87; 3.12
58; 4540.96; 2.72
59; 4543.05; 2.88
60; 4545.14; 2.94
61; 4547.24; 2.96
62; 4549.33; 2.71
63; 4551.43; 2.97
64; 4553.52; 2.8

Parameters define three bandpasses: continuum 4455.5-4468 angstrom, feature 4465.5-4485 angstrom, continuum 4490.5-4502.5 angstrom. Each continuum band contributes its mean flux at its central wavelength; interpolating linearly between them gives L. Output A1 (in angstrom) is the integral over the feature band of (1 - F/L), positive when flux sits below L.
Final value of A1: -1.7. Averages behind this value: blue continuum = 2.43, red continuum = 2.73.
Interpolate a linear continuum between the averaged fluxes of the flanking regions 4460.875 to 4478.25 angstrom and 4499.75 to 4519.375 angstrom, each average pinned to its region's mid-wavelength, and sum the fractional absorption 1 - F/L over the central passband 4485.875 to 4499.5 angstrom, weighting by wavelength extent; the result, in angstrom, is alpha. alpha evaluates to 0.6 angstrom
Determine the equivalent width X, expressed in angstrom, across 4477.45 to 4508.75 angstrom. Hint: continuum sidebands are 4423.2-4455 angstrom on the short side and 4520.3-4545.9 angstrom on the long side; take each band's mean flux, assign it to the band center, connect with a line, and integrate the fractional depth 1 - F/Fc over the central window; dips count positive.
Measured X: -2.6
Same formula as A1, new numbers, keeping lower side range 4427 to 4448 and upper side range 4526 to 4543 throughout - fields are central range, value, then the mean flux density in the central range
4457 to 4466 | 0.34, 2.46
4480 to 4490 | -1.22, 2.88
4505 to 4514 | -1.57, 3.03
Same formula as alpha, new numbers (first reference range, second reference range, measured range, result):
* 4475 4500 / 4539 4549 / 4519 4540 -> 1.33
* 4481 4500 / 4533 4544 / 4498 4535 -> -1.25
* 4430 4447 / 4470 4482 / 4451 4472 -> 1.96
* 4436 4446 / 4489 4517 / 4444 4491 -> 0.40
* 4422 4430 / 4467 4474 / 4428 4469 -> 0.09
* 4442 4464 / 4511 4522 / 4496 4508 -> -0.29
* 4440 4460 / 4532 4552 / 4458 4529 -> -3.51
